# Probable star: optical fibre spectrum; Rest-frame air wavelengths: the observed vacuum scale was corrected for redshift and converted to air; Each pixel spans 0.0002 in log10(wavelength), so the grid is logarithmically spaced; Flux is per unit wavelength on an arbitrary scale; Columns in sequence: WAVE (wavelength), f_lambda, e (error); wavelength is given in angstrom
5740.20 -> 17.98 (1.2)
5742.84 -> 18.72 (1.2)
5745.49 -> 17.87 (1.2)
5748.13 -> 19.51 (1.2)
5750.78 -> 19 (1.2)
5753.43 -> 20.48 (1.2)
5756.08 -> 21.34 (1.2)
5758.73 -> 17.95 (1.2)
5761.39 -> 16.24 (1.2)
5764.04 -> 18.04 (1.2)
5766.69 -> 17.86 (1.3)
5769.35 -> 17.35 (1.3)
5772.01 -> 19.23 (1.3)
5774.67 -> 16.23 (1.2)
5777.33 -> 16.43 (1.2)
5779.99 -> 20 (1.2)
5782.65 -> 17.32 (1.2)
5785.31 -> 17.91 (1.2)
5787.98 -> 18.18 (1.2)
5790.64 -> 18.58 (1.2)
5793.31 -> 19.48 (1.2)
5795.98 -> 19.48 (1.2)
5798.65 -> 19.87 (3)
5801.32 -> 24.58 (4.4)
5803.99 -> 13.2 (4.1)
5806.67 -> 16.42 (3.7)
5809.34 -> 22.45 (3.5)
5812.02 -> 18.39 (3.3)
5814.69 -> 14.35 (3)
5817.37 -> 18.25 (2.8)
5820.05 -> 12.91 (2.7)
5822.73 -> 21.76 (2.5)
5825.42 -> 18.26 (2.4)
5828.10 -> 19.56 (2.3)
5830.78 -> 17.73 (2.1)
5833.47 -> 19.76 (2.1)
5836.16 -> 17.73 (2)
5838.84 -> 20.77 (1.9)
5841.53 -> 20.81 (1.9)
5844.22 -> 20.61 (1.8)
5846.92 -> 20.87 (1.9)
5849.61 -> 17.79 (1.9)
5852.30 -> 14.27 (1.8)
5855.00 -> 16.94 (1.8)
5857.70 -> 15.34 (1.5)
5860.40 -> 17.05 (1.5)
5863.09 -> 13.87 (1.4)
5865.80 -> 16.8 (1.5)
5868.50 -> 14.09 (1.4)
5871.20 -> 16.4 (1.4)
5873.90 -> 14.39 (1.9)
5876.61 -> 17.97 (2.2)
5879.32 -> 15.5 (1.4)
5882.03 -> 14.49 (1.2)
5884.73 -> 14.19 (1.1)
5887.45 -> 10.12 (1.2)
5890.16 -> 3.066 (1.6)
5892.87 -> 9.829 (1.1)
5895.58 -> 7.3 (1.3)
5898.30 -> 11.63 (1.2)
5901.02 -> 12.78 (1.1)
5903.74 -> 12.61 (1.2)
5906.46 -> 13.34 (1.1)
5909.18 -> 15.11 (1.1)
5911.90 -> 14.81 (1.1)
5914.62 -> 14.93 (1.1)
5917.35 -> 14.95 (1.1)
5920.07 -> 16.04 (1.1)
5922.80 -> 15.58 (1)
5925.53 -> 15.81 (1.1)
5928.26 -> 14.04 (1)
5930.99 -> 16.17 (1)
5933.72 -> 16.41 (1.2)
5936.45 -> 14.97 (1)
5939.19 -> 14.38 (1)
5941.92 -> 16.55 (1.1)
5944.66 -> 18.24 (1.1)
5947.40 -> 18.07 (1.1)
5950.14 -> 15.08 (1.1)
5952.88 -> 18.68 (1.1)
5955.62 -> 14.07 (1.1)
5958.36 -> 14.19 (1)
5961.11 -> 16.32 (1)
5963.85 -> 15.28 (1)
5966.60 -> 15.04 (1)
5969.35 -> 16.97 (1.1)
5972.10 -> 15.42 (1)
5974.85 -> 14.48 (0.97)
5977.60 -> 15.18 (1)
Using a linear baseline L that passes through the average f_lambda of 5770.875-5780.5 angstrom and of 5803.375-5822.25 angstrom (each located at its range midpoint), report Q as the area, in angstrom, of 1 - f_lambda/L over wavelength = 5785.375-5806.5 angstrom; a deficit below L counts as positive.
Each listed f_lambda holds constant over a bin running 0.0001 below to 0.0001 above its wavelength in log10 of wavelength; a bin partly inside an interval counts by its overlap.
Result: -1.9 angstrom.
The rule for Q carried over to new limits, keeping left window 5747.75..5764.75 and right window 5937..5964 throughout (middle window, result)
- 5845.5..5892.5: 6.86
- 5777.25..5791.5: 0.25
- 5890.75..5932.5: 7.90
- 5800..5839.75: -0.85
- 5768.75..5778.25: 0.68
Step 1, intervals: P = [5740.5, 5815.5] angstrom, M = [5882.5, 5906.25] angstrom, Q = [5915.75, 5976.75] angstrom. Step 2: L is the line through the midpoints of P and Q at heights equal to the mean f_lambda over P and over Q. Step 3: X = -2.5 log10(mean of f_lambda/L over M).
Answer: 0.50 mag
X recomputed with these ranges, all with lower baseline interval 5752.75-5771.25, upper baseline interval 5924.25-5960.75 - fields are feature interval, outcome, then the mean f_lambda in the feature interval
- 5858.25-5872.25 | 0.091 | 15.6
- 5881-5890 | 0.399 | 11.6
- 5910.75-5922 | 0.073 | 15.2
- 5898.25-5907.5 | 0.282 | 12.7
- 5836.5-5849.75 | -0.169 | 20.2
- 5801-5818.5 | -0.007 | 17.9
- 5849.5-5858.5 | 0.082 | 15.9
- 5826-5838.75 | -0.087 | 18.9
